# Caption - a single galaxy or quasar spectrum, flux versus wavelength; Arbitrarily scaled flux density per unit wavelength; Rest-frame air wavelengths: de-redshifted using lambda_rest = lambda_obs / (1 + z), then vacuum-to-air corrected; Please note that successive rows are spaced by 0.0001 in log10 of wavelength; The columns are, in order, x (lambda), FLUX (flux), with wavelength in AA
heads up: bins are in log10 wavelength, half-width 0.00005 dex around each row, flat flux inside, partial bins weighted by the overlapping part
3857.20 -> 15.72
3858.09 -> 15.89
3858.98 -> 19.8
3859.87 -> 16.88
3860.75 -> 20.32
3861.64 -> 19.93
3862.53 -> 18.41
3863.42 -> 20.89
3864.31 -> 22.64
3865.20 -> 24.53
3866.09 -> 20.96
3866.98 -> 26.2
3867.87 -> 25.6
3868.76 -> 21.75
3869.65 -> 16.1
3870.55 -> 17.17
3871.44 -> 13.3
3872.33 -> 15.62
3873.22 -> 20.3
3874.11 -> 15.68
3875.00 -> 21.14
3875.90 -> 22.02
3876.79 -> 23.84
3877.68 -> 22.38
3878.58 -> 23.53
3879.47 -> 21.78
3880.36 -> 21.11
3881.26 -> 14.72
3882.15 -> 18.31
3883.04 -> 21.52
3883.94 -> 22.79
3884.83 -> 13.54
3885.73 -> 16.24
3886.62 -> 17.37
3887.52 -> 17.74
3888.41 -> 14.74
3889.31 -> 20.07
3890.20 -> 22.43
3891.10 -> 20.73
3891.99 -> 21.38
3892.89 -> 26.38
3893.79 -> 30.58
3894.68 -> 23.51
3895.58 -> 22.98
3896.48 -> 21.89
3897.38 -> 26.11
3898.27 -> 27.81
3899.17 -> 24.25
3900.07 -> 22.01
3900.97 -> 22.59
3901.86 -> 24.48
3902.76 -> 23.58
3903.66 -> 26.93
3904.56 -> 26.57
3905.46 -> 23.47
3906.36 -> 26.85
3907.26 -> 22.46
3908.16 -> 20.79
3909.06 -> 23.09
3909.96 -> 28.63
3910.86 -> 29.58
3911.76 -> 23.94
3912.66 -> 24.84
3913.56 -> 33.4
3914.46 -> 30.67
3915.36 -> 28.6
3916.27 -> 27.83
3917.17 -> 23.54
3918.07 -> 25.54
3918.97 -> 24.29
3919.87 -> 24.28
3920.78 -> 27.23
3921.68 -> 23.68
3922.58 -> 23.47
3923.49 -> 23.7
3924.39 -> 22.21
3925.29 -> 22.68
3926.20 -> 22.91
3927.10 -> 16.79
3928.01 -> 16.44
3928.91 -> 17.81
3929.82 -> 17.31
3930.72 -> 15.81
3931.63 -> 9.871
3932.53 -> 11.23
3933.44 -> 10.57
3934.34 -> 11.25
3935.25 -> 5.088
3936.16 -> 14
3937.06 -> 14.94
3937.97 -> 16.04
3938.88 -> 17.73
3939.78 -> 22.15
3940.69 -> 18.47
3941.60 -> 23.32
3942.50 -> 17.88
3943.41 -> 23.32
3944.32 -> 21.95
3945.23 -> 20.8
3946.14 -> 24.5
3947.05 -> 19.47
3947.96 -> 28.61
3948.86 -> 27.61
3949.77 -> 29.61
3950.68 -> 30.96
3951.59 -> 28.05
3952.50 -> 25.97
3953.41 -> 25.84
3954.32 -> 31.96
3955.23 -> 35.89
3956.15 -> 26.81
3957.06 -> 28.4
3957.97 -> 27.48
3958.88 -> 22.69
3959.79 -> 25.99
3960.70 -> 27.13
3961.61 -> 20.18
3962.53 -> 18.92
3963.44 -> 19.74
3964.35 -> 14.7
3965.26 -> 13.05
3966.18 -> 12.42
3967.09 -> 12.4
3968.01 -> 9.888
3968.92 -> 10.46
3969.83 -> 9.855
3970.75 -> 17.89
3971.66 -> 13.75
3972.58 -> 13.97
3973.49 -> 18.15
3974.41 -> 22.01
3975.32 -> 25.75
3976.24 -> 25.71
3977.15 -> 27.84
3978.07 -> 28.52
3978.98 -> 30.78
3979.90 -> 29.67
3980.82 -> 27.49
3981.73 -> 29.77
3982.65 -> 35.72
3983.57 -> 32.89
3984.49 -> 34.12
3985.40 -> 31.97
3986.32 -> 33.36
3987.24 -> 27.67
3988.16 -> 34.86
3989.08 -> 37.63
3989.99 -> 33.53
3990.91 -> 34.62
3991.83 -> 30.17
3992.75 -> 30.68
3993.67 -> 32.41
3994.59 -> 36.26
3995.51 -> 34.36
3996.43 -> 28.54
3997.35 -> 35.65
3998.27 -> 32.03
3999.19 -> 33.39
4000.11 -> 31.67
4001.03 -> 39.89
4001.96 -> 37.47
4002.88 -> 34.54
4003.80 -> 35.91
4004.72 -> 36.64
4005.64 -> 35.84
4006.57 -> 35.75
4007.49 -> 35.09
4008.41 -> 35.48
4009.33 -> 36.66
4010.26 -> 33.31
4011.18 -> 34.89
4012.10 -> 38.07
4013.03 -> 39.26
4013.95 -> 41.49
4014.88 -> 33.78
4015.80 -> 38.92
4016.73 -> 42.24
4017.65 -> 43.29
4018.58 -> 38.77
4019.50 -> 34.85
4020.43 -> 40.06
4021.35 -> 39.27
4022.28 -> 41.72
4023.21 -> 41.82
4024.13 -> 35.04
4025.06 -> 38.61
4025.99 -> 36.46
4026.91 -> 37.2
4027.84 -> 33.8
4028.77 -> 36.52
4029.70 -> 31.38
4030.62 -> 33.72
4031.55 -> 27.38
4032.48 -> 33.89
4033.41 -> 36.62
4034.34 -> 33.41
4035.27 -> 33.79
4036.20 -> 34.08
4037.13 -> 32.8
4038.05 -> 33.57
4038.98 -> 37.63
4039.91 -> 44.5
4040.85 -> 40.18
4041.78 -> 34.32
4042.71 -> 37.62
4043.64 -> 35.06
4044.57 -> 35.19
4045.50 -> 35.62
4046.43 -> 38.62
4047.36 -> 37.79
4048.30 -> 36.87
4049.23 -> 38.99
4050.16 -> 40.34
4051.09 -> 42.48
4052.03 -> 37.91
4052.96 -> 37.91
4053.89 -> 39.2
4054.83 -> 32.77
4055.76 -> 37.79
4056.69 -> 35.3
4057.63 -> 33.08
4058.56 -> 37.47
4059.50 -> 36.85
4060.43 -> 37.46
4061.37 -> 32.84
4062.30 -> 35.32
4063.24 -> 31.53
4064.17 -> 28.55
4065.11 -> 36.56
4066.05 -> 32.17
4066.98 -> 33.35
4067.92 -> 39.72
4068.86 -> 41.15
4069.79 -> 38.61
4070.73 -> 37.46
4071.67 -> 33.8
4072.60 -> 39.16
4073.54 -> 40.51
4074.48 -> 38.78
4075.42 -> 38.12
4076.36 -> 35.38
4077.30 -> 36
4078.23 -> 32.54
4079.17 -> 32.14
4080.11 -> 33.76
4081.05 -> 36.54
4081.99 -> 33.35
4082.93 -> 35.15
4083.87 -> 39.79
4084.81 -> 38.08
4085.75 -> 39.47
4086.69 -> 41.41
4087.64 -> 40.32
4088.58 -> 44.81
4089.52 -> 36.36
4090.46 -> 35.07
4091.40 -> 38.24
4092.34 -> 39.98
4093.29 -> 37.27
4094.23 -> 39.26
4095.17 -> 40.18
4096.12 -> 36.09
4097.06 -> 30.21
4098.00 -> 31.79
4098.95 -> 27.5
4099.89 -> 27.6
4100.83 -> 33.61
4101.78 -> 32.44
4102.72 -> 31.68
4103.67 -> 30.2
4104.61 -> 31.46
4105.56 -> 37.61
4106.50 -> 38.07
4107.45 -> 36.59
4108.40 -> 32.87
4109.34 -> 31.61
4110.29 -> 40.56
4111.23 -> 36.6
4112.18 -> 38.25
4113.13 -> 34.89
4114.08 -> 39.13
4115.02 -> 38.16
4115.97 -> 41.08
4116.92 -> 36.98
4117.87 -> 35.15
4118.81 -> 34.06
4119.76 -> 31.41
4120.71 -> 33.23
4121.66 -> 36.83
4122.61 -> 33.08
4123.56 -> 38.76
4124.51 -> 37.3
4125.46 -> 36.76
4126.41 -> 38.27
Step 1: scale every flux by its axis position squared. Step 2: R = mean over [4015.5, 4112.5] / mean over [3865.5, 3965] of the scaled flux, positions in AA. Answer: 1.77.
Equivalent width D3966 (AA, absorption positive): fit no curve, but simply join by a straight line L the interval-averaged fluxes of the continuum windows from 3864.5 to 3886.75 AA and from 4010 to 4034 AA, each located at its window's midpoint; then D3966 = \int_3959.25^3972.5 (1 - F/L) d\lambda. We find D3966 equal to 6.20 AA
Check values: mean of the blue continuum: 20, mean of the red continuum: 37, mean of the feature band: 16.1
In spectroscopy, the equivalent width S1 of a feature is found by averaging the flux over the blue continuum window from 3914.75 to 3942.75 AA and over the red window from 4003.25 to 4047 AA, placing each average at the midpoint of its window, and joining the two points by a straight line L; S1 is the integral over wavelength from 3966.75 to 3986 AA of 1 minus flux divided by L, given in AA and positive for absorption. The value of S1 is 3.2 AA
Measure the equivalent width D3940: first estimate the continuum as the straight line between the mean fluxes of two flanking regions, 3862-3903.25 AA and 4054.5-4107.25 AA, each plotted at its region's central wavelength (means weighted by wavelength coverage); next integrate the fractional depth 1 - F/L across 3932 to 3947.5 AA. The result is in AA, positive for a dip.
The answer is 5.0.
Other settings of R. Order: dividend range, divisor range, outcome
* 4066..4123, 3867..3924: 1.75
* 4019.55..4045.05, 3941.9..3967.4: 1.58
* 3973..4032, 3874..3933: 1.60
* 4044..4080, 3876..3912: 1.76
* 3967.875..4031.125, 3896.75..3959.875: 1.46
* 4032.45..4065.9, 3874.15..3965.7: 1.73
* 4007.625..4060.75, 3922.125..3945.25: 2.21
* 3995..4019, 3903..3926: 1.49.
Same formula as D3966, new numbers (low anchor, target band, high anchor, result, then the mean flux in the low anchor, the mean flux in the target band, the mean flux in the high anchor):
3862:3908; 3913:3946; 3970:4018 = 7.01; 21.5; 20.2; 32.2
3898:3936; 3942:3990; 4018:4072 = 5.38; 22.2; 24.6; 36.3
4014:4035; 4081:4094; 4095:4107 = -1.89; 36.8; 38.3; 32.8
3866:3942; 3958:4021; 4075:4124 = -3.97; 21.2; 29.6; 35.8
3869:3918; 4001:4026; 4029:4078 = -3.75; 22.5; 37.7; 36.2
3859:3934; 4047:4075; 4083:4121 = -3.04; 21.7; 36.7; 36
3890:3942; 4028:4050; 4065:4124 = -2.74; 22.1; 35.7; 36.1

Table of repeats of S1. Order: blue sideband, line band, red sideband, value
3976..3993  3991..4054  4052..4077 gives -4.7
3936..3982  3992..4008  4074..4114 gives -4.9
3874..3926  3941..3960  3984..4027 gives 2.2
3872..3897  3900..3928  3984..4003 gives -0.9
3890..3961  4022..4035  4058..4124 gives -1.8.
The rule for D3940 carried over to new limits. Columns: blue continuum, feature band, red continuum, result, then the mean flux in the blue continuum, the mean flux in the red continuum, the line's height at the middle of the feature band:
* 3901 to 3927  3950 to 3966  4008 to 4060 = 2.5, 25.2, 36.9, 29.5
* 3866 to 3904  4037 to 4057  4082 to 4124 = -3.3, 21.2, 35.9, 32.2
